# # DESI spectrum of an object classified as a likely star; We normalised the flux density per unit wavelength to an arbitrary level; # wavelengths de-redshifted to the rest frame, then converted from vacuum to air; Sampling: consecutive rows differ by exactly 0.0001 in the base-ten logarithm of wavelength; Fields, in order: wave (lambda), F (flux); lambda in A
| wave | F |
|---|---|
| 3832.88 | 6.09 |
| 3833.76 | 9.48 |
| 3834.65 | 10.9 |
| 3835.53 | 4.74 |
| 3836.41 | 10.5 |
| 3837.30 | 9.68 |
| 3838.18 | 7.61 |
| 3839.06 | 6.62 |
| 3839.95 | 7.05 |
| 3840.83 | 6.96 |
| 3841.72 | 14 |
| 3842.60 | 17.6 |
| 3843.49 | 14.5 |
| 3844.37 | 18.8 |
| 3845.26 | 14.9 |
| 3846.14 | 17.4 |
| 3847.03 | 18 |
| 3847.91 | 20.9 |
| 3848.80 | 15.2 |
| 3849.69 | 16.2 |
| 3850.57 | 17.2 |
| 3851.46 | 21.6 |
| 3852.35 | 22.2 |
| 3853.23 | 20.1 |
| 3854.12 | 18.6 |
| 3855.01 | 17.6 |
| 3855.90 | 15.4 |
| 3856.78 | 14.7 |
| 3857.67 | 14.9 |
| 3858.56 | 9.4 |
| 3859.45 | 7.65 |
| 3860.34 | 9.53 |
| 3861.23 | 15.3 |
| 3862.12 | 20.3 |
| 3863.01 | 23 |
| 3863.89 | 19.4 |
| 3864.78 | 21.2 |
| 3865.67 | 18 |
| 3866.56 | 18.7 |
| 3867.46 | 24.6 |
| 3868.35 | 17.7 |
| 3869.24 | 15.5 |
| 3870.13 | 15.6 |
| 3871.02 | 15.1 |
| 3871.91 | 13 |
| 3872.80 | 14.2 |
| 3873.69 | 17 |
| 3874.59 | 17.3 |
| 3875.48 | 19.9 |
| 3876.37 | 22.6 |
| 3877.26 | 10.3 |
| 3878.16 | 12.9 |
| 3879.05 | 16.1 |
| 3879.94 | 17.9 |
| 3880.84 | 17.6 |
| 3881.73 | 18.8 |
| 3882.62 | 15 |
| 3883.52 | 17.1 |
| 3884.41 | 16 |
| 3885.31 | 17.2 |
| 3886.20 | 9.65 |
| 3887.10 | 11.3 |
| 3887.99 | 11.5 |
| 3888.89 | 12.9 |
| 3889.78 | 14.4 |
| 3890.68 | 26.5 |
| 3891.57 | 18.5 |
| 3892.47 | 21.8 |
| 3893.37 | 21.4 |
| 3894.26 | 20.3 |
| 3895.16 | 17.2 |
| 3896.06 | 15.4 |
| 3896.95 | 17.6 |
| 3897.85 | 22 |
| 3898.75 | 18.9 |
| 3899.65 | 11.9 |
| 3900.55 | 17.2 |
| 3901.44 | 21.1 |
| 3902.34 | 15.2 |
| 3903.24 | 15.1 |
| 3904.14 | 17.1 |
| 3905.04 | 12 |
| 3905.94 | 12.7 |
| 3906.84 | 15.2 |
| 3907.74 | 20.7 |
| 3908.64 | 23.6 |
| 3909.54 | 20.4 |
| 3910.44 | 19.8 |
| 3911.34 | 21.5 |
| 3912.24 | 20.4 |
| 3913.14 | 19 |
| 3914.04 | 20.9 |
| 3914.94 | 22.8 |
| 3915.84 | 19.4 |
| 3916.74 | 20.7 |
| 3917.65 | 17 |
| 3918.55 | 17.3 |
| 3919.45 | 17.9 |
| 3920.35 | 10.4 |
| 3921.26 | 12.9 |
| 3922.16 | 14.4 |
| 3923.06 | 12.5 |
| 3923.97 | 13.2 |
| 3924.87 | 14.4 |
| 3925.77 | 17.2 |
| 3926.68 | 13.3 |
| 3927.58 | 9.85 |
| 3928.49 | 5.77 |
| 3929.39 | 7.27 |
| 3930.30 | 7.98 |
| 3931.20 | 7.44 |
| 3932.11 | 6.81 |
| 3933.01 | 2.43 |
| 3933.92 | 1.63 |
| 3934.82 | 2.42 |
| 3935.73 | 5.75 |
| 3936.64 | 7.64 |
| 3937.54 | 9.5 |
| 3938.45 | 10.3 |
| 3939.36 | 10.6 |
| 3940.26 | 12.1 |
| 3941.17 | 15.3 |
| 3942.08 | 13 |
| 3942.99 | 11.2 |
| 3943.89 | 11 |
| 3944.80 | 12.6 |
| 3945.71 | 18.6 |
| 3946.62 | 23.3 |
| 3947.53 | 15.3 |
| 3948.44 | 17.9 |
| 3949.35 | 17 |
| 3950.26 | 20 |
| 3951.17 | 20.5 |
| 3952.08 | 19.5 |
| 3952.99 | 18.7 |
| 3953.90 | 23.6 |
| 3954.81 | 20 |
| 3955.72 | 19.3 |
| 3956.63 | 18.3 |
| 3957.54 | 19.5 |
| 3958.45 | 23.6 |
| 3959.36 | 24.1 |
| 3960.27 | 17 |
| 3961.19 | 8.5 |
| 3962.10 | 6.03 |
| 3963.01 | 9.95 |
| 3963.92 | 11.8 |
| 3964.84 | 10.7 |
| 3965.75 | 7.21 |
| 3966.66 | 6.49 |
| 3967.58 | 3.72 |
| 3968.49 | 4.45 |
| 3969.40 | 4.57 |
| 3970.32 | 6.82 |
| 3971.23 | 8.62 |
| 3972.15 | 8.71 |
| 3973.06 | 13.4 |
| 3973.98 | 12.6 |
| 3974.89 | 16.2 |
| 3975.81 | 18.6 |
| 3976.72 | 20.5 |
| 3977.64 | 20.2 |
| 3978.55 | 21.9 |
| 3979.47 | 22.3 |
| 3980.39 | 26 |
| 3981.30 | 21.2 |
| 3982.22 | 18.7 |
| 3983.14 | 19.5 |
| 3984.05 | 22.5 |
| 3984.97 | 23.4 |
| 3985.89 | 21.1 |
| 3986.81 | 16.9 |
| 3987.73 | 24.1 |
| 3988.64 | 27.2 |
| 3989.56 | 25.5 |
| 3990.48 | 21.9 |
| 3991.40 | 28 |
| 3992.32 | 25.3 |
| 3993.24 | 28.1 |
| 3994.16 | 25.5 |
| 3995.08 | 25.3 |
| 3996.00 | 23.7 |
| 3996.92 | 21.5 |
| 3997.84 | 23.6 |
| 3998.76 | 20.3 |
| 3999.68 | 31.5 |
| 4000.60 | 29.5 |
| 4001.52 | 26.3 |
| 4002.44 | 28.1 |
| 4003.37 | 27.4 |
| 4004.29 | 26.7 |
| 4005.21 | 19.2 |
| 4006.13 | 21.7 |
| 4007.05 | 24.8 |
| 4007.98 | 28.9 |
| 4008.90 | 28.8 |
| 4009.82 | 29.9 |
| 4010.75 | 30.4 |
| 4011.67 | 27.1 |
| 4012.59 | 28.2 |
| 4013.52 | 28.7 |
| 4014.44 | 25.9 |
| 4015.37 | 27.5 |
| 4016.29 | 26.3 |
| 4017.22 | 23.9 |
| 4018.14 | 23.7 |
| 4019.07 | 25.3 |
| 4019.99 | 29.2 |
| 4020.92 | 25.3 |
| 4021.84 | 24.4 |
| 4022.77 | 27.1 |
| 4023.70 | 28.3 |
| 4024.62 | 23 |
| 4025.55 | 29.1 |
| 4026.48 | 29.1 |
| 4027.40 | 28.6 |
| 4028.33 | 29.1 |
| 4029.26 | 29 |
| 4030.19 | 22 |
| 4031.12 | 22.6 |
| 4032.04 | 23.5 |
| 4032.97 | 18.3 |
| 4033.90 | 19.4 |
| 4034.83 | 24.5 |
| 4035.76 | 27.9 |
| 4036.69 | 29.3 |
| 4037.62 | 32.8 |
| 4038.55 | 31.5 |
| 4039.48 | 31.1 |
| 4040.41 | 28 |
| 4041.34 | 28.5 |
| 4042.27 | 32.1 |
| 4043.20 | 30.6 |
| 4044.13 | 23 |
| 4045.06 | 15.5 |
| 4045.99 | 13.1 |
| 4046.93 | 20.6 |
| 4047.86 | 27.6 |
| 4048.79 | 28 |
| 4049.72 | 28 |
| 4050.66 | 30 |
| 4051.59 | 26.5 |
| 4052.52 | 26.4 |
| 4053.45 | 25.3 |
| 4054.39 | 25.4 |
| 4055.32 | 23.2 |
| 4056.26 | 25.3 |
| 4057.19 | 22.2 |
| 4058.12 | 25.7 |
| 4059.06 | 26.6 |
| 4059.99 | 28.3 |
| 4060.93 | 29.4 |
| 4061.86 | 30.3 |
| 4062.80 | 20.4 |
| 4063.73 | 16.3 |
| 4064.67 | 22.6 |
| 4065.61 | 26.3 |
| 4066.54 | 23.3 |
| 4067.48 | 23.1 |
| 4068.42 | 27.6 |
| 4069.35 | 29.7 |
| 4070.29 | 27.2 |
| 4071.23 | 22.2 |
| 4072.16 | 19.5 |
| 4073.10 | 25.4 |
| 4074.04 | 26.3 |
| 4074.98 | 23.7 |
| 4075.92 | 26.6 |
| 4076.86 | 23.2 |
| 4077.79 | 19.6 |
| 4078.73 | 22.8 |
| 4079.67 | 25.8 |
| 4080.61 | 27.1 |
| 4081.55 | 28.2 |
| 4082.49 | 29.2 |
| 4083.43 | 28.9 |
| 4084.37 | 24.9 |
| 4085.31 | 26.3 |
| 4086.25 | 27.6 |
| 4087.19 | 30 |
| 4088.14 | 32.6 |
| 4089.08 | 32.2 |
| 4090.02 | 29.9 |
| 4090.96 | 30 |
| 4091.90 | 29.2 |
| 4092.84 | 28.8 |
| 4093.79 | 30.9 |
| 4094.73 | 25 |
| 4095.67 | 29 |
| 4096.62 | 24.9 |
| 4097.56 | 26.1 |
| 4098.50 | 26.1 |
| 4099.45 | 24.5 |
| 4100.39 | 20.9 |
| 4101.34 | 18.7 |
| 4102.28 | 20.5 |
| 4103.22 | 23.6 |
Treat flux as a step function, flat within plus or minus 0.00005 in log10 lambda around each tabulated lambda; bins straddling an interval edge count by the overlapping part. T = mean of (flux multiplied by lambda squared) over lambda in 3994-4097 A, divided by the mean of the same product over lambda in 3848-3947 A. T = 1.82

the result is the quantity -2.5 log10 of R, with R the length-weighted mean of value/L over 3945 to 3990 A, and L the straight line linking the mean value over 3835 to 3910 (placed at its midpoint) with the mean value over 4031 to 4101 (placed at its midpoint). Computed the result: 0.24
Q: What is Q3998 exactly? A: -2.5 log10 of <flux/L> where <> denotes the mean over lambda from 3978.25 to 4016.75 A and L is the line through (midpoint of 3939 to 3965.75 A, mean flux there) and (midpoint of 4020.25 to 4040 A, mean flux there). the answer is -0.13 mag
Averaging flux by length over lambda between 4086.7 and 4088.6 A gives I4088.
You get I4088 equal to 31.1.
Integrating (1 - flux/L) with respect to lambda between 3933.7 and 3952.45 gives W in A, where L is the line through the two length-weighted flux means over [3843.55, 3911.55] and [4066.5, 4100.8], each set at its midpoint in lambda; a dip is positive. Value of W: 6.5 A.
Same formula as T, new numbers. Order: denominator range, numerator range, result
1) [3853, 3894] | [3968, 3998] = 1.25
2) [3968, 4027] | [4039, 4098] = 1.17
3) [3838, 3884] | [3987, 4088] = 1.74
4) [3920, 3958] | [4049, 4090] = 2.10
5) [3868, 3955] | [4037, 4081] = 1.77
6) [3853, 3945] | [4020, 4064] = 1.83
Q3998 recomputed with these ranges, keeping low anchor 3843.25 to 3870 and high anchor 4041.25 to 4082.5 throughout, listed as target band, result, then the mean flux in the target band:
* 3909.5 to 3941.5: 0.46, 12.9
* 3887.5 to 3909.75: 0.08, 17.6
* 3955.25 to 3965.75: 0.37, 15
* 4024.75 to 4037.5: -0.08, 25.7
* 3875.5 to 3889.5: 0.19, 15.3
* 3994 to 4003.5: -0.14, 25.6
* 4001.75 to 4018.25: -0.15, 26.6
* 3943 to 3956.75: 0.15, 18.1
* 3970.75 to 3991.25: 0.12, 19.7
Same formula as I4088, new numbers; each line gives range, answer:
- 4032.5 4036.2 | 22.5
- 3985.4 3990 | 23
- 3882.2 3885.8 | 16.2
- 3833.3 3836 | 8.39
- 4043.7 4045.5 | 19.2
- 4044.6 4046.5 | 14.4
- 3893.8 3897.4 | 17.7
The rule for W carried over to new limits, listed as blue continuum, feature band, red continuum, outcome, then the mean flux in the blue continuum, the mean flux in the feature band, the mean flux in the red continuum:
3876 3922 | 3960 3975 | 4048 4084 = 8.5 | 17.3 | 8.96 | 25.4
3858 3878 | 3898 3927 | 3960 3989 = -2.3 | 16.5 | 17.1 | 15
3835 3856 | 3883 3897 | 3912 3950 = -3.0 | 14.7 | 16.8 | 13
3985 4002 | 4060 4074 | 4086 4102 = 1.0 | 24.7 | 24.7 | 27.3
